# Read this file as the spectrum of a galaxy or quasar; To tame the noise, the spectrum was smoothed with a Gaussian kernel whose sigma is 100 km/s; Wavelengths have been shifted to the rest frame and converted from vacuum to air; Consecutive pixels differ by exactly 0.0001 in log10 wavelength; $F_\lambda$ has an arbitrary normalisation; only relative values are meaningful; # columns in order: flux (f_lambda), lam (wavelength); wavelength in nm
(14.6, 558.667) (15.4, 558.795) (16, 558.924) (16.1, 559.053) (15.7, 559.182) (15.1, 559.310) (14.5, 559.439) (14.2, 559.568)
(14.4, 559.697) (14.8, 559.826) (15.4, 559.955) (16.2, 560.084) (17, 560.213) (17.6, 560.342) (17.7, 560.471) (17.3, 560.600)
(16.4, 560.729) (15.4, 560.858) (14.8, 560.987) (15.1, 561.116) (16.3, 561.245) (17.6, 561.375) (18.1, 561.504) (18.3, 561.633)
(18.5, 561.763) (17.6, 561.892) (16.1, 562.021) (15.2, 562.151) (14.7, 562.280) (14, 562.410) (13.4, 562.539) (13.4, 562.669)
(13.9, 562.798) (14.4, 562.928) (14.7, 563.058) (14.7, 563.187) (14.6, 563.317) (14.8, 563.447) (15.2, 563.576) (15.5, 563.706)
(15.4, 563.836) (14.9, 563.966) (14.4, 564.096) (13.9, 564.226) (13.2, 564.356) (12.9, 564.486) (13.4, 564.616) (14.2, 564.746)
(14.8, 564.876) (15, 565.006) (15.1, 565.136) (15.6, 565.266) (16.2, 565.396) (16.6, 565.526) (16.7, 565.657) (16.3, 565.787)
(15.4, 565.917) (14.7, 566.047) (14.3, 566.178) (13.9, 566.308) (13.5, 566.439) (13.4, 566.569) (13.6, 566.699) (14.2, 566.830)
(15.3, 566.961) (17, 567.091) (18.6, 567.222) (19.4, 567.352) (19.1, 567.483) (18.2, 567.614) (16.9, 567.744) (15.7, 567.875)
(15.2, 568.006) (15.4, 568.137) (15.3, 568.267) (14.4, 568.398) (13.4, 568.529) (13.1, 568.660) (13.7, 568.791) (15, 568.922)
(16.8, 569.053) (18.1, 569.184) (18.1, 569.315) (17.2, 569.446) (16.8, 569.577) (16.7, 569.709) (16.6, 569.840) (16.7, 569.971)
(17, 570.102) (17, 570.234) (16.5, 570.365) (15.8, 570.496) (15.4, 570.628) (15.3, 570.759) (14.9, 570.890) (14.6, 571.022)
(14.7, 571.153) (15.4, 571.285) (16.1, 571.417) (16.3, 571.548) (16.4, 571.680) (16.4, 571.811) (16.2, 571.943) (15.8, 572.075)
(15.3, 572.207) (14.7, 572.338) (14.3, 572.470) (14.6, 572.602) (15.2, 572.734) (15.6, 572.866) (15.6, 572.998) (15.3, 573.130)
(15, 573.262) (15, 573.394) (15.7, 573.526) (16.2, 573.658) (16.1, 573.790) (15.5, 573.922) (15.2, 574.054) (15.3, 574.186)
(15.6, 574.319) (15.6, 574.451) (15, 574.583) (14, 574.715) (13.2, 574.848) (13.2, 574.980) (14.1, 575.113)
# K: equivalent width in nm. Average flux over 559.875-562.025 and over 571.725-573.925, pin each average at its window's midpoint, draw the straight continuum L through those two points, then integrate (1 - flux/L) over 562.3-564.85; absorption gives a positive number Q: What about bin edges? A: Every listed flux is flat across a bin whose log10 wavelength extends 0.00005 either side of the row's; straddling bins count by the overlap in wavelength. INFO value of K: 0.34 nm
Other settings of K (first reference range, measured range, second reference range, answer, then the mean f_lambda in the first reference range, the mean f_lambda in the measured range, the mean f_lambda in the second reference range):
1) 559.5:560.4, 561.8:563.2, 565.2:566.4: 0.07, 15.6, 14.8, 15.5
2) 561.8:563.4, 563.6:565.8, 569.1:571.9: 0.04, 14.8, 14.9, 16.3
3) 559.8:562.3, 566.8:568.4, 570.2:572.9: -0.07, 16.6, 16.7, 15.5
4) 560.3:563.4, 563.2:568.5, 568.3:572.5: 0.17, 15.8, 15.3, 15.8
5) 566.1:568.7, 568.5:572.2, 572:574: -0.13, 15.5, 15.9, 15.3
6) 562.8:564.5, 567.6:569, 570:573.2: 0.01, 14.5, 15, 15.6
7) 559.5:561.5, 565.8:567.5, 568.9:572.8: 0.06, 16.1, 15.5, 16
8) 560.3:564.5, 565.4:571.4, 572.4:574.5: -0.16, 15.5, 15.8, 15.4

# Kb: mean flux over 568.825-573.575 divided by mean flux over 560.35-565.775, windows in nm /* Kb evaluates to 1.03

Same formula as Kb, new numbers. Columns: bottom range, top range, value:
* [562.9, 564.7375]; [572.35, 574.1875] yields 1.06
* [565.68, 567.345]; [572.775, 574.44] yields 1.02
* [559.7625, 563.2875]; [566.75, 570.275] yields 1.03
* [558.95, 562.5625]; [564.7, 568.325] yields 0.98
